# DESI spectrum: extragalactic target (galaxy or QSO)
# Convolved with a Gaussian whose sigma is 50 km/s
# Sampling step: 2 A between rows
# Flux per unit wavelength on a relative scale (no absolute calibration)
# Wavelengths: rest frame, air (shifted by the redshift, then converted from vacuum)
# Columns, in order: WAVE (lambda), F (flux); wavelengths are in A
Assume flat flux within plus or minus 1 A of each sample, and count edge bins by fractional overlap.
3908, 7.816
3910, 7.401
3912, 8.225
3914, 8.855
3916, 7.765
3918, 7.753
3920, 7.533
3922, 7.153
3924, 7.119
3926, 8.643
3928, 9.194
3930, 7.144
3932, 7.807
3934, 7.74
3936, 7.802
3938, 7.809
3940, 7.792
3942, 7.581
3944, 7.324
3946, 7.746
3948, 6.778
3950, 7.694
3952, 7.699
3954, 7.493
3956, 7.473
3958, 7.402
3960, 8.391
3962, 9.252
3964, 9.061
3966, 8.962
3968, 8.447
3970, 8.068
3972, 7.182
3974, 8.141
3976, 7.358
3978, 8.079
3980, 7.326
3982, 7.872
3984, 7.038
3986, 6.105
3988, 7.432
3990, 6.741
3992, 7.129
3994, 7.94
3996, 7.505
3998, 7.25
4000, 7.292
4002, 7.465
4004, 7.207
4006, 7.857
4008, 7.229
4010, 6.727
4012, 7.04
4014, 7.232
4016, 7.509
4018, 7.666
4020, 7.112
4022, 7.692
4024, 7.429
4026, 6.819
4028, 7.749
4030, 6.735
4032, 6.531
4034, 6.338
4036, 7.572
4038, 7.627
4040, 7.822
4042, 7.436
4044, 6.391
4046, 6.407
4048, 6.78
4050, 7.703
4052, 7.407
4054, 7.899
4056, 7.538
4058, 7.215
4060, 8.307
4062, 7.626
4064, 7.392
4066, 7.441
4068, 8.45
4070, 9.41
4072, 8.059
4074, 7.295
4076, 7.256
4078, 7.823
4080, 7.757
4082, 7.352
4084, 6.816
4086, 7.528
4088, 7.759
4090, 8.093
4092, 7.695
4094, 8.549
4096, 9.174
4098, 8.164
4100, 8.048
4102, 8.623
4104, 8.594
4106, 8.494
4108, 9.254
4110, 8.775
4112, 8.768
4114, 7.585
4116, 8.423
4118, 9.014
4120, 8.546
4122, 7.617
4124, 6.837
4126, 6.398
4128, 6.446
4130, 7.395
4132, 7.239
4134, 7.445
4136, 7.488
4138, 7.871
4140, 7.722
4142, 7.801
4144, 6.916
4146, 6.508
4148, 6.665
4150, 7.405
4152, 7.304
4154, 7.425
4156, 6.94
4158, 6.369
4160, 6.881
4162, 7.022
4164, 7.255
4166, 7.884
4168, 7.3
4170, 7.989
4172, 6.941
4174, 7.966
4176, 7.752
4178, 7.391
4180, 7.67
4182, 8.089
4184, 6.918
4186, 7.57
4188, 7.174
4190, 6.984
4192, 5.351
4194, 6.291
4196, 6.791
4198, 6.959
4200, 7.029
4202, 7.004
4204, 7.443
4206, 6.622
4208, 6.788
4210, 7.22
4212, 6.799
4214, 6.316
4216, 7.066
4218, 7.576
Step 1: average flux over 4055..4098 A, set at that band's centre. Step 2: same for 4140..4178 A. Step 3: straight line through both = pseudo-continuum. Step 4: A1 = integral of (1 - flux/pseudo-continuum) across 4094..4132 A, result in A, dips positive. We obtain -2.6 A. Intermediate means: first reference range 7.84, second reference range 7.26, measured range 8.11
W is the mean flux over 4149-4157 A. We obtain 7.27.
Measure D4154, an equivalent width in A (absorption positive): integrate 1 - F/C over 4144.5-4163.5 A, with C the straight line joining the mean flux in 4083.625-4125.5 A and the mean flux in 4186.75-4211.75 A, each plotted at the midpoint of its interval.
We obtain 1.3 A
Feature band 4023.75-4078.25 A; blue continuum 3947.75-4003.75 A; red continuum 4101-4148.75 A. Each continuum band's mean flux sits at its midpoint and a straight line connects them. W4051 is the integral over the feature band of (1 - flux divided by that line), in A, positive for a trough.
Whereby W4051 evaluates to 1.99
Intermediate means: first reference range 7.67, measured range 7.44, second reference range 7.77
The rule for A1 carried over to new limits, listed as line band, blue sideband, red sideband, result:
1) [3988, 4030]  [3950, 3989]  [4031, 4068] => 1.47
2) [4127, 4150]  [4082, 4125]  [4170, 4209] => 1.53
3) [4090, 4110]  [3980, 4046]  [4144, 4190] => -3.45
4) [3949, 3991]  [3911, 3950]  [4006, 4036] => -1.45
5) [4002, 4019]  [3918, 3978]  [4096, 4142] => 1.25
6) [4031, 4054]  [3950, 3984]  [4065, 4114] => 2.67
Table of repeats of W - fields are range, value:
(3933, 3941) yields 7.79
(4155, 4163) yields 6.8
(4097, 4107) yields 8.38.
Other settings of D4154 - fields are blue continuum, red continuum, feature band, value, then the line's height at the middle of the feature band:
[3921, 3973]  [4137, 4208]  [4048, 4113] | -4.65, 7.46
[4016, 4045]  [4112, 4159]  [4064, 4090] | -1.60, 7.3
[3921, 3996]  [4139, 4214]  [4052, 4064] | -0.34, 7.45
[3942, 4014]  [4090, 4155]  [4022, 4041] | 1.16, 7.67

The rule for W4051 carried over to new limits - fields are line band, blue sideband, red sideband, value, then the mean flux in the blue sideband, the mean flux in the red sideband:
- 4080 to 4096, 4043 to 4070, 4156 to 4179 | -0.7 A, 7.5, 7.32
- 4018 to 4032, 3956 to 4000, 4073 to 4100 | 0.9 A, 7.73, 7.8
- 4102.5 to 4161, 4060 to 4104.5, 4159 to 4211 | -0.1 A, 7.95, 7.16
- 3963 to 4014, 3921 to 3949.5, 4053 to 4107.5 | 1.6 A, 7.69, 7.95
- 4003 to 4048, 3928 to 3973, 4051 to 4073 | 4.0 A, 7.88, 7.89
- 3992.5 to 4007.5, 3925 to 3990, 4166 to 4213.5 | 0.4 A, 7.79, 7.14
